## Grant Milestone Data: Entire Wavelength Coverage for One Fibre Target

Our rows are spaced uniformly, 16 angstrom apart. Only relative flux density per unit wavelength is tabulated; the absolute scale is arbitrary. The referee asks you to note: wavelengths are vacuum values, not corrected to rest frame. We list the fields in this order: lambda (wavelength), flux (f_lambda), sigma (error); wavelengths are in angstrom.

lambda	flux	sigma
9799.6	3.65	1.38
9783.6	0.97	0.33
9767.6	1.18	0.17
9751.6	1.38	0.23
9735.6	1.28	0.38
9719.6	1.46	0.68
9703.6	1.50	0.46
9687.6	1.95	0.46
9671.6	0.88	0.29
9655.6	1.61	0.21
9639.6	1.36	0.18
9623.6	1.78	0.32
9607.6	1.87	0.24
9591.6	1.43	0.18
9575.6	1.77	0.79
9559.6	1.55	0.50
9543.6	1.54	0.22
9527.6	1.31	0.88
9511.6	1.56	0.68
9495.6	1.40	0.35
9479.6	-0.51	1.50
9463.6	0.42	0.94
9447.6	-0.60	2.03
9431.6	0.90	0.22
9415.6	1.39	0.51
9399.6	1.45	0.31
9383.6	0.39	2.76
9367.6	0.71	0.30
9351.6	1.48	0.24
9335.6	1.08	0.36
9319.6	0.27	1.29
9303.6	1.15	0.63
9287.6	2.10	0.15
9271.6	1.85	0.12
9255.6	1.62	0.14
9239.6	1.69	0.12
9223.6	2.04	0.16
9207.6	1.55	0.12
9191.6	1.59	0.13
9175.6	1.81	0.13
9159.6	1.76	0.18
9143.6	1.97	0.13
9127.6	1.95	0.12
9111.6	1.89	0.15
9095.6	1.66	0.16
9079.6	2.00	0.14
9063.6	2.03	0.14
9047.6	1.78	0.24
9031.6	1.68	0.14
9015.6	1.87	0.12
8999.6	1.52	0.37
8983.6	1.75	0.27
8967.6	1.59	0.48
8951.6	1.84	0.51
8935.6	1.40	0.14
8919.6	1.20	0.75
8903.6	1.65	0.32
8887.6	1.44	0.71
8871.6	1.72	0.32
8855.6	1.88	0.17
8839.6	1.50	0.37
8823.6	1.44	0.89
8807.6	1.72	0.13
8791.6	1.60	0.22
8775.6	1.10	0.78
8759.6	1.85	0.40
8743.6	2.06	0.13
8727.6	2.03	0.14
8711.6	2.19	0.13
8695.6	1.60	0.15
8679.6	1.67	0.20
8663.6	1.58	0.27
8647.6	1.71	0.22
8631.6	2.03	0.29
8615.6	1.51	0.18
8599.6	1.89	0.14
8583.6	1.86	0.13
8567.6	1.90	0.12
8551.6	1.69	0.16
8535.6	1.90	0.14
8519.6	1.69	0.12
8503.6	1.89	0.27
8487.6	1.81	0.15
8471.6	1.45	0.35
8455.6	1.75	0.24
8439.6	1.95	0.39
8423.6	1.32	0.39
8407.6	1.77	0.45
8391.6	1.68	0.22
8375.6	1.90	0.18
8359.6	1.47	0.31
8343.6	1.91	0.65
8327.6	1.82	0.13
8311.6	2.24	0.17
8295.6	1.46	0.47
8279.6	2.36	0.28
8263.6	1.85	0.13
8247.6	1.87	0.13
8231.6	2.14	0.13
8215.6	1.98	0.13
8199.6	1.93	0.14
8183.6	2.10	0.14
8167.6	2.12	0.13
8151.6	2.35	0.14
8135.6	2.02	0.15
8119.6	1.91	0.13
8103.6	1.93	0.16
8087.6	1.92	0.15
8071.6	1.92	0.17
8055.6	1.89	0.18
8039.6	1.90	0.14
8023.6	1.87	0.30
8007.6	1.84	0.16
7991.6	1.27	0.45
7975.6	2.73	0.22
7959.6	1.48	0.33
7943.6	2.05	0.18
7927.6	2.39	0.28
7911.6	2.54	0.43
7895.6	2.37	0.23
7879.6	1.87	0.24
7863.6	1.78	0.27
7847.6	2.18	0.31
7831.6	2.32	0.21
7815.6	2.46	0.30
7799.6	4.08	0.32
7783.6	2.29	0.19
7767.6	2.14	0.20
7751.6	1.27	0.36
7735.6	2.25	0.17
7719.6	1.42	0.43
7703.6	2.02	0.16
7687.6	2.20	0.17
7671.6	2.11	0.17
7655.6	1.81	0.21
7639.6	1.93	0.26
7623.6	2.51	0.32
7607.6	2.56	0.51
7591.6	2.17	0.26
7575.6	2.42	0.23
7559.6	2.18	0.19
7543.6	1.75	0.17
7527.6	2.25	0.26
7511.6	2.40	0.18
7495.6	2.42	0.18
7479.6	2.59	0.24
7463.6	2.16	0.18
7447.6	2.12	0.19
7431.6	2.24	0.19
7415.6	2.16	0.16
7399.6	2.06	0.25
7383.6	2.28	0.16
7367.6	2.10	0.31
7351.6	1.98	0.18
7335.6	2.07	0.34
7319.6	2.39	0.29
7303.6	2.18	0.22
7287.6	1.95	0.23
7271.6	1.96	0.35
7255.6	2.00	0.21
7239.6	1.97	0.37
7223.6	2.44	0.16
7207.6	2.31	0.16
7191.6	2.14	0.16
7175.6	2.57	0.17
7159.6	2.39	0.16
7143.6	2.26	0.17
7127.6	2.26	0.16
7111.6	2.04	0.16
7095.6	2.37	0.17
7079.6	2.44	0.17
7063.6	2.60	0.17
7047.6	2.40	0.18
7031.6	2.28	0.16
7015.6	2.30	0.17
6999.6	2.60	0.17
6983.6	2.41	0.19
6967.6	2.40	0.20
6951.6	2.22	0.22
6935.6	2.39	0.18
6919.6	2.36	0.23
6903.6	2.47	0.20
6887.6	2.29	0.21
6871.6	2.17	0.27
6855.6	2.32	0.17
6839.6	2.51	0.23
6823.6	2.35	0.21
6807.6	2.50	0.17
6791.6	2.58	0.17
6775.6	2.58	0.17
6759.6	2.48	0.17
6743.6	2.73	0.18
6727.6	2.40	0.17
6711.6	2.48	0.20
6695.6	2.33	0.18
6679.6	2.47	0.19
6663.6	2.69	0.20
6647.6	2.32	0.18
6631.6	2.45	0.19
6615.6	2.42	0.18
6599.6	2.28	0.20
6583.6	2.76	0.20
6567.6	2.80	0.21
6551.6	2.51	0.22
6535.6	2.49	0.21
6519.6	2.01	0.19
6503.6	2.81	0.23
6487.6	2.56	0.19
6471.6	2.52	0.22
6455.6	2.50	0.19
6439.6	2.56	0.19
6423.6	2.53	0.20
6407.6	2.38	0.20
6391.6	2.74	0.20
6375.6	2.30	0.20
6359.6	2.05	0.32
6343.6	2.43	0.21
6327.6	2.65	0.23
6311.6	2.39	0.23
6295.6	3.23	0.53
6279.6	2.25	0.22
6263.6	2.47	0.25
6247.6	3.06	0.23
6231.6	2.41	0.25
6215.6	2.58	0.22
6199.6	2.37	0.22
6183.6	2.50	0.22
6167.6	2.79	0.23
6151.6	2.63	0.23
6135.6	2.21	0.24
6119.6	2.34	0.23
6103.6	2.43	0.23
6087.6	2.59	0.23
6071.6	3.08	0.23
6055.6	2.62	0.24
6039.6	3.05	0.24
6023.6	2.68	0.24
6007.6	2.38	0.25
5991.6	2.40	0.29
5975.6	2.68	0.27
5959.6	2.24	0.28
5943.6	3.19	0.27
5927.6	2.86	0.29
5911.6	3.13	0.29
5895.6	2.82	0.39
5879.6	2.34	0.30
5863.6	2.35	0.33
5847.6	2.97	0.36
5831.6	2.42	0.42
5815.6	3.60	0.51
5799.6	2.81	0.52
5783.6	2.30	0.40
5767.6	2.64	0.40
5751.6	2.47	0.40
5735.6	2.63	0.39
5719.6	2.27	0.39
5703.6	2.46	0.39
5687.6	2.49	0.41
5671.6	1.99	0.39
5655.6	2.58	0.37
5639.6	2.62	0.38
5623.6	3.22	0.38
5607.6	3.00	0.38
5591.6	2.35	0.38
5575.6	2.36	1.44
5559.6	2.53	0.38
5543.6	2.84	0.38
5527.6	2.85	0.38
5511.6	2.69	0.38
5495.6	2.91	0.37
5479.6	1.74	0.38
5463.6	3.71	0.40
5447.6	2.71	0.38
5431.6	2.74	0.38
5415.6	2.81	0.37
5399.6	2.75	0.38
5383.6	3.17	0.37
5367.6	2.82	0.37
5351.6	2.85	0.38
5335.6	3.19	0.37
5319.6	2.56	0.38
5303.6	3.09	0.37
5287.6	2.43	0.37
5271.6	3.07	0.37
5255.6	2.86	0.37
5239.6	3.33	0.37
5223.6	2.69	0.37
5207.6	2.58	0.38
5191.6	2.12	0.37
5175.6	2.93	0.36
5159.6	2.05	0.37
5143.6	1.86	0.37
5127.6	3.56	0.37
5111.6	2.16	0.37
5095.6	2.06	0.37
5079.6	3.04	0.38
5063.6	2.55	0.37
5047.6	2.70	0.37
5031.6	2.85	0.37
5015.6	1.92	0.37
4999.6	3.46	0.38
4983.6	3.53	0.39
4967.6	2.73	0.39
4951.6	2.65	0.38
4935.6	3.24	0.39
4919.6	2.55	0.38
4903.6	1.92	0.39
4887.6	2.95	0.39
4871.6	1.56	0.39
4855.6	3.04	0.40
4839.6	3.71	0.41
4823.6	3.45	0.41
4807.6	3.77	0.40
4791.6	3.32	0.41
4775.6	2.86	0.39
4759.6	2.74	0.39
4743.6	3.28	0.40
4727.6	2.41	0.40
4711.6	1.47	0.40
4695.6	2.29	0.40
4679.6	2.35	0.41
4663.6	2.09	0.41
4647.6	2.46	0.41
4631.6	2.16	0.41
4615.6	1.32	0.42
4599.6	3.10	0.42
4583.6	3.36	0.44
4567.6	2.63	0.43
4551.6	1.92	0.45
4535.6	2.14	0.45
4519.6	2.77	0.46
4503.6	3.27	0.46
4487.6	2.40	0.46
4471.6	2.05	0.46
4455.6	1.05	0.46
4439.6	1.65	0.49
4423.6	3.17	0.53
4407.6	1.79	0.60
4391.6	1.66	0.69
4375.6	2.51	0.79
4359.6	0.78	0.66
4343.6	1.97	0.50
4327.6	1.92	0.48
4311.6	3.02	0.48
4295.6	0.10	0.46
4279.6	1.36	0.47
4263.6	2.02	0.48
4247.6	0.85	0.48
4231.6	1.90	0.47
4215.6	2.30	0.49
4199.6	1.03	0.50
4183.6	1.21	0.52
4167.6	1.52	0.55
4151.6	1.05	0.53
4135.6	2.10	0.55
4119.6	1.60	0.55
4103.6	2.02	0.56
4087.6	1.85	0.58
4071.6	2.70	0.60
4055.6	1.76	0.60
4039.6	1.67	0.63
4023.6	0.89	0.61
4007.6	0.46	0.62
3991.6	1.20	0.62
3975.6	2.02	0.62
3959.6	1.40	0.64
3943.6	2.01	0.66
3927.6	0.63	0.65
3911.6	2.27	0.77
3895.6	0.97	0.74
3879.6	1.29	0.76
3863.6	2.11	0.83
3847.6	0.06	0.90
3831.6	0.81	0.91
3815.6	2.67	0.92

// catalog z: 0.19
